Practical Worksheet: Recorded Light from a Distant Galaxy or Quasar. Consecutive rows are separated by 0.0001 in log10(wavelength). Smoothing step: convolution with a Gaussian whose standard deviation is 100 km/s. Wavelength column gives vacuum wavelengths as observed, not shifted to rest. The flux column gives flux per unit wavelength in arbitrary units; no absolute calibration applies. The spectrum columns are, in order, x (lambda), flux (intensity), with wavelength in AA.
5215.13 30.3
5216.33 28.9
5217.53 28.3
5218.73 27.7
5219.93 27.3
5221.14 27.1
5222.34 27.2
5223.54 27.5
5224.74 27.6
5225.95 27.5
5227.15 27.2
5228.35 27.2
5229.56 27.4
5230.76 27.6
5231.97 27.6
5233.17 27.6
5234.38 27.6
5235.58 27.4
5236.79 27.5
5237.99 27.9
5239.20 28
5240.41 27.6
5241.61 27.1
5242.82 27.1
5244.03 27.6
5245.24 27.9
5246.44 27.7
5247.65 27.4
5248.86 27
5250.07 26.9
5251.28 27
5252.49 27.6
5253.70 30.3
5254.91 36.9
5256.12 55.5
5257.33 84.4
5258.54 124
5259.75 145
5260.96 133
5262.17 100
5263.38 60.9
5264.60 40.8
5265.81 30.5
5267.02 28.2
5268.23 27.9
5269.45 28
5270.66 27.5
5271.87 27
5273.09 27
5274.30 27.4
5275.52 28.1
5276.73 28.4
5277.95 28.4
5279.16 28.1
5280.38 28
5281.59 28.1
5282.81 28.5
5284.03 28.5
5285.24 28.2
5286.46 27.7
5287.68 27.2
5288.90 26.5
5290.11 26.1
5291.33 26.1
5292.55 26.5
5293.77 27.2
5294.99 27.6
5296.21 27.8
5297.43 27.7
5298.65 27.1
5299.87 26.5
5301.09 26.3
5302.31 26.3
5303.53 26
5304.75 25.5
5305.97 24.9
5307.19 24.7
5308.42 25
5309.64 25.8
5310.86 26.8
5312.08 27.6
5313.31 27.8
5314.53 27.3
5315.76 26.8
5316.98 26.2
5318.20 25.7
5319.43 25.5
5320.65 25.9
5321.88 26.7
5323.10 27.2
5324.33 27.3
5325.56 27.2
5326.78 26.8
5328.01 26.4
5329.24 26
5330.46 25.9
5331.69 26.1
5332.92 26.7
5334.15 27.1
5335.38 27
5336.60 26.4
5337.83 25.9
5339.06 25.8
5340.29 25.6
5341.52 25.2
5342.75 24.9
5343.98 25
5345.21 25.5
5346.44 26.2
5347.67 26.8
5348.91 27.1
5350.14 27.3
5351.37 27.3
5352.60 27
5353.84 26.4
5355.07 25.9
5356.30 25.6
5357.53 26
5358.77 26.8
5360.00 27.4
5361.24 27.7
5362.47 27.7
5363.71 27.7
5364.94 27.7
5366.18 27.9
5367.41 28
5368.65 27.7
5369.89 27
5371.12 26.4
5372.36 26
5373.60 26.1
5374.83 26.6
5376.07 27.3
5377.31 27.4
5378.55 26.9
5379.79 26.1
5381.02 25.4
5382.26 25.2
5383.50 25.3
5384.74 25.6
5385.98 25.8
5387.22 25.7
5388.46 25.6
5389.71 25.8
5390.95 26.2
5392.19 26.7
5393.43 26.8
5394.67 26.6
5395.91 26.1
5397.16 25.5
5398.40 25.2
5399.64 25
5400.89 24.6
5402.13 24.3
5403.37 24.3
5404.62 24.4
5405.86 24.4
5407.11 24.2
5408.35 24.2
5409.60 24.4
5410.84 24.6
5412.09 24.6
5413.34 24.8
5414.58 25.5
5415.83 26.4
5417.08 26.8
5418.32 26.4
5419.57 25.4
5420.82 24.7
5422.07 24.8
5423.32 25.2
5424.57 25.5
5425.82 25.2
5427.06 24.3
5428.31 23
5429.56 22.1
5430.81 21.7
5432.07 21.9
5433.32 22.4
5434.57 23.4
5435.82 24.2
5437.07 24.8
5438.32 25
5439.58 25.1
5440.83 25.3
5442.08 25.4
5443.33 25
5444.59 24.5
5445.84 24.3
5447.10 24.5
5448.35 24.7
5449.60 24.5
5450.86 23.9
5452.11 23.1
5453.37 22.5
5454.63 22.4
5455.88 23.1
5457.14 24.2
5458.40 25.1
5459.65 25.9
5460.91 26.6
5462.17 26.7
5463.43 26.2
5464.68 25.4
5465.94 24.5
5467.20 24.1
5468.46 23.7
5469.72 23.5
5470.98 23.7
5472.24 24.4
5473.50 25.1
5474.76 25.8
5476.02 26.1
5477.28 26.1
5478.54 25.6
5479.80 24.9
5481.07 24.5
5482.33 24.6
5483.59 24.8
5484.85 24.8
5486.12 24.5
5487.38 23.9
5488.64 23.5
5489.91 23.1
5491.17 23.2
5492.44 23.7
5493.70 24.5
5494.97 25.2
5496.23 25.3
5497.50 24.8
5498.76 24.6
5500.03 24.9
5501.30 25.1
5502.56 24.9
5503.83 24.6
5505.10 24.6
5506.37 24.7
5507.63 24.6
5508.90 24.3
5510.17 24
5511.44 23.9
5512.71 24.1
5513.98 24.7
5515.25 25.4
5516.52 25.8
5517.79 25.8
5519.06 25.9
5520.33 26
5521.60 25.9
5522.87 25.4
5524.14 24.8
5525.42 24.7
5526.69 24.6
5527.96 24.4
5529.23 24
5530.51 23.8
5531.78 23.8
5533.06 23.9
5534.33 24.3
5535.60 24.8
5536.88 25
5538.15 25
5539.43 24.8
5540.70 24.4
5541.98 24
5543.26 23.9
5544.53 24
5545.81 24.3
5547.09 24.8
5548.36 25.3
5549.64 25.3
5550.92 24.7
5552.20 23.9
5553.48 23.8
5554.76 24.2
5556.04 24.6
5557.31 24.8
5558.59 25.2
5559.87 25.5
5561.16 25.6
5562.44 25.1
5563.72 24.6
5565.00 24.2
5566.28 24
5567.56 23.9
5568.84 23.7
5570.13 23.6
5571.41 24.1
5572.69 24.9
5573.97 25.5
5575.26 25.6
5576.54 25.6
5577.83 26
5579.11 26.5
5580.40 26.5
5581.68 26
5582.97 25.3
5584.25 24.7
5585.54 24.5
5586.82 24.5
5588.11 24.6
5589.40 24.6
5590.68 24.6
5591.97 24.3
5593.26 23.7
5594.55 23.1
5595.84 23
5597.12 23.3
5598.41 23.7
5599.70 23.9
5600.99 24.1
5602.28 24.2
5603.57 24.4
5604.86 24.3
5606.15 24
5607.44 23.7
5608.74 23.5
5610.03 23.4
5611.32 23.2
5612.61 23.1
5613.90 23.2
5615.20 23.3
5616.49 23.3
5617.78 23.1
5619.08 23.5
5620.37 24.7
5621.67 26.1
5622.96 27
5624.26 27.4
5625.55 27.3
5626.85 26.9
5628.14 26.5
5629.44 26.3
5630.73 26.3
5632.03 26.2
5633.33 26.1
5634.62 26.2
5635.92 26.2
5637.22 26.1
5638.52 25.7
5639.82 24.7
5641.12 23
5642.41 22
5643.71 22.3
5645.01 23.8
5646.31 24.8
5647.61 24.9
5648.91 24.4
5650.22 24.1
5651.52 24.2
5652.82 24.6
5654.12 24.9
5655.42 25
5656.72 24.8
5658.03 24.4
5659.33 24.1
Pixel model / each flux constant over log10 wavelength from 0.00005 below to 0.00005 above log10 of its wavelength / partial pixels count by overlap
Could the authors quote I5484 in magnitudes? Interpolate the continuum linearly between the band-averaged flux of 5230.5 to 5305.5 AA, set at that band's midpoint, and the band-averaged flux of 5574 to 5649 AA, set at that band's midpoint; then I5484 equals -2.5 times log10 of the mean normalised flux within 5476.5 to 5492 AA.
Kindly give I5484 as 0.18 mag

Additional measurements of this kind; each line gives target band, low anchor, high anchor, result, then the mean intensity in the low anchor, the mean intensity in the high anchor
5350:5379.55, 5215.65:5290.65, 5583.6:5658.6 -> 0.21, 36.3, 24.5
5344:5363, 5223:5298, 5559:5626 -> 0.23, 36.2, 24.5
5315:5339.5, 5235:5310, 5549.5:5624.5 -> 0.27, 36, 24.5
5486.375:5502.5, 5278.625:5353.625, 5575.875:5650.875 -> 0.05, 26.6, 24.7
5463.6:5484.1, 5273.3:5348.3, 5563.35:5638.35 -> 0.03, 26.7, 24.8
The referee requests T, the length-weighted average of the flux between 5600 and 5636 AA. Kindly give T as 24.9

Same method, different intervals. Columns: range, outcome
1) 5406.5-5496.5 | 24.5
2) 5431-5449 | 24.3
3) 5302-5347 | 26.2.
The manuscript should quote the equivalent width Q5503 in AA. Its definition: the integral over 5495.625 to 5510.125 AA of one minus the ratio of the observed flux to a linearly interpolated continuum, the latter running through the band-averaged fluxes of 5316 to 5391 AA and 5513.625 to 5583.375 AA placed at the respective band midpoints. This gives 0.3 AA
